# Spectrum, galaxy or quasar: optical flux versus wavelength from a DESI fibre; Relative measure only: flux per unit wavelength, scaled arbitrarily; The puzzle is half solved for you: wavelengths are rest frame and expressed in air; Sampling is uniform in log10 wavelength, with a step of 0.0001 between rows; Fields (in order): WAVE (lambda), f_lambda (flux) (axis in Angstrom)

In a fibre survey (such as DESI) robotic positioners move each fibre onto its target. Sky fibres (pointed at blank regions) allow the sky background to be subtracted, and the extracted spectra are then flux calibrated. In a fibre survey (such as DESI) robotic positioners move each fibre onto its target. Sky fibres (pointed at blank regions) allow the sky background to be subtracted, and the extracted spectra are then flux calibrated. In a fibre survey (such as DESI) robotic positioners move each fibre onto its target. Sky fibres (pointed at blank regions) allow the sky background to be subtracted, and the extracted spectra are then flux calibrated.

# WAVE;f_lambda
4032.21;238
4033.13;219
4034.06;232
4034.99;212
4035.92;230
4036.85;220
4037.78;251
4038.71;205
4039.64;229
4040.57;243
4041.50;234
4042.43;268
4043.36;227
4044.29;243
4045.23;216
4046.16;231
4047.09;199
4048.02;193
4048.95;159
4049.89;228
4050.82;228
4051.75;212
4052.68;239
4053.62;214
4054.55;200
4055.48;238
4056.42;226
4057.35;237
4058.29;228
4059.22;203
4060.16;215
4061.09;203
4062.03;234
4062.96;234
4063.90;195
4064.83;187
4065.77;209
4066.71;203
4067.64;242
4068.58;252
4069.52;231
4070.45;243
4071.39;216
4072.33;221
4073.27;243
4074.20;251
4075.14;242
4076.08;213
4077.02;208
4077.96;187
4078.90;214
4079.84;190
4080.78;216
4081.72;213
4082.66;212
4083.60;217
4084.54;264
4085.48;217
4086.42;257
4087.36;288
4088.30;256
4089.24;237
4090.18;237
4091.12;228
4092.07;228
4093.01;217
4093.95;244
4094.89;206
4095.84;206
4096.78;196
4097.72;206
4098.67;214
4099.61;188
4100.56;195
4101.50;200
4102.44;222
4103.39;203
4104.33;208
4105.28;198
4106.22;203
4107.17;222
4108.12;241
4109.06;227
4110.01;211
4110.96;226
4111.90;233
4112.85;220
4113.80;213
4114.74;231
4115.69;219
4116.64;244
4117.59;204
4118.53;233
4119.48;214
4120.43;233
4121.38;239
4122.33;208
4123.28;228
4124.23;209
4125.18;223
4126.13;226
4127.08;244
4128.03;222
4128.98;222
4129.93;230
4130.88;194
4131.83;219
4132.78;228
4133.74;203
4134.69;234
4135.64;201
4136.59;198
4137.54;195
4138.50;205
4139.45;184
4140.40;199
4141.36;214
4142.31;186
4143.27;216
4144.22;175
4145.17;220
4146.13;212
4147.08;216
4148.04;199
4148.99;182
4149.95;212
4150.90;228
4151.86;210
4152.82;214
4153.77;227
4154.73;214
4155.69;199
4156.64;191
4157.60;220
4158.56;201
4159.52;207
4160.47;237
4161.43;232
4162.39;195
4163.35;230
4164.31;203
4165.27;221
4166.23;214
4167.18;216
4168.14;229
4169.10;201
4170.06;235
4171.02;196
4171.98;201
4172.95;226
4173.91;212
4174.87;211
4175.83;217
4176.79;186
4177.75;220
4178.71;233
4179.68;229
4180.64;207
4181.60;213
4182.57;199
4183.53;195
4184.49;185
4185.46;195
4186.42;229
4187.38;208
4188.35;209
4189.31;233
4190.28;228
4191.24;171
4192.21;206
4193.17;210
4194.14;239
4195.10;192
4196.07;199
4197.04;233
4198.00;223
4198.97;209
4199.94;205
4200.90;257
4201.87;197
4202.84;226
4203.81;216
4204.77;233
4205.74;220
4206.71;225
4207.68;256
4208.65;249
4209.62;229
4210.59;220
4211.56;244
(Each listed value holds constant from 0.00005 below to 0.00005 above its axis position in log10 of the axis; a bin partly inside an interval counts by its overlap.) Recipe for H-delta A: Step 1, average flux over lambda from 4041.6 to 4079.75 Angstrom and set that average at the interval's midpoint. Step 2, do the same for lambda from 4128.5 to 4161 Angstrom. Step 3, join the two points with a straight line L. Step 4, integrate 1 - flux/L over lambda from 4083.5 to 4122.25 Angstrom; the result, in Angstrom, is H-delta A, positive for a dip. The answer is -1.5 Angstrom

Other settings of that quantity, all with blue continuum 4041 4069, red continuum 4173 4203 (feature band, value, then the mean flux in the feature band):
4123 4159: 0.75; 210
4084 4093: -1.08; 244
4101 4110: 0.14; 214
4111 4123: -0.45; 224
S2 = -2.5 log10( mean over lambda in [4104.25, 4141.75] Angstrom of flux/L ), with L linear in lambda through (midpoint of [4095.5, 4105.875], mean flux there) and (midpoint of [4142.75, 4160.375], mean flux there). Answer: -0.062 mag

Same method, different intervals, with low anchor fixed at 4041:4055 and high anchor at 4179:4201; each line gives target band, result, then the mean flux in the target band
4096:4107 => 0.07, 204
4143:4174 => 0.01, 212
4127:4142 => 0.02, 211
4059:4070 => 0.00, 218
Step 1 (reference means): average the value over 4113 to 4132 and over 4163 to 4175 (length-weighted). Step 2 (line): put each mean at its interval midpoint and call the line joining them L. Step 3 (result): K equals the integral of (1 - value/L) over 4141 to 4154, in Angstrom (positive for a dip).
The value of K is 0.66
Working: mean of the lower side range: 223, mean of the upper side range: 215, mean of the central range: 208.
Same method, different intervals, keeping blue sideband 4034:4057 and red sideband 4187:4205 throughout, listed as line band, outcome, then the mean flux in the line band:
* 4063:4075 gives -0.2 Angstrom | 225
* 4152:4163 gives 0.2 Angstrom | 213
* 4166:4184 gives 0.3 Angstrom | 213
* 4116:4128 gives -0.3 Angstrom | 225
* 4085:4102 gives -0.2 Angstrom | 223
